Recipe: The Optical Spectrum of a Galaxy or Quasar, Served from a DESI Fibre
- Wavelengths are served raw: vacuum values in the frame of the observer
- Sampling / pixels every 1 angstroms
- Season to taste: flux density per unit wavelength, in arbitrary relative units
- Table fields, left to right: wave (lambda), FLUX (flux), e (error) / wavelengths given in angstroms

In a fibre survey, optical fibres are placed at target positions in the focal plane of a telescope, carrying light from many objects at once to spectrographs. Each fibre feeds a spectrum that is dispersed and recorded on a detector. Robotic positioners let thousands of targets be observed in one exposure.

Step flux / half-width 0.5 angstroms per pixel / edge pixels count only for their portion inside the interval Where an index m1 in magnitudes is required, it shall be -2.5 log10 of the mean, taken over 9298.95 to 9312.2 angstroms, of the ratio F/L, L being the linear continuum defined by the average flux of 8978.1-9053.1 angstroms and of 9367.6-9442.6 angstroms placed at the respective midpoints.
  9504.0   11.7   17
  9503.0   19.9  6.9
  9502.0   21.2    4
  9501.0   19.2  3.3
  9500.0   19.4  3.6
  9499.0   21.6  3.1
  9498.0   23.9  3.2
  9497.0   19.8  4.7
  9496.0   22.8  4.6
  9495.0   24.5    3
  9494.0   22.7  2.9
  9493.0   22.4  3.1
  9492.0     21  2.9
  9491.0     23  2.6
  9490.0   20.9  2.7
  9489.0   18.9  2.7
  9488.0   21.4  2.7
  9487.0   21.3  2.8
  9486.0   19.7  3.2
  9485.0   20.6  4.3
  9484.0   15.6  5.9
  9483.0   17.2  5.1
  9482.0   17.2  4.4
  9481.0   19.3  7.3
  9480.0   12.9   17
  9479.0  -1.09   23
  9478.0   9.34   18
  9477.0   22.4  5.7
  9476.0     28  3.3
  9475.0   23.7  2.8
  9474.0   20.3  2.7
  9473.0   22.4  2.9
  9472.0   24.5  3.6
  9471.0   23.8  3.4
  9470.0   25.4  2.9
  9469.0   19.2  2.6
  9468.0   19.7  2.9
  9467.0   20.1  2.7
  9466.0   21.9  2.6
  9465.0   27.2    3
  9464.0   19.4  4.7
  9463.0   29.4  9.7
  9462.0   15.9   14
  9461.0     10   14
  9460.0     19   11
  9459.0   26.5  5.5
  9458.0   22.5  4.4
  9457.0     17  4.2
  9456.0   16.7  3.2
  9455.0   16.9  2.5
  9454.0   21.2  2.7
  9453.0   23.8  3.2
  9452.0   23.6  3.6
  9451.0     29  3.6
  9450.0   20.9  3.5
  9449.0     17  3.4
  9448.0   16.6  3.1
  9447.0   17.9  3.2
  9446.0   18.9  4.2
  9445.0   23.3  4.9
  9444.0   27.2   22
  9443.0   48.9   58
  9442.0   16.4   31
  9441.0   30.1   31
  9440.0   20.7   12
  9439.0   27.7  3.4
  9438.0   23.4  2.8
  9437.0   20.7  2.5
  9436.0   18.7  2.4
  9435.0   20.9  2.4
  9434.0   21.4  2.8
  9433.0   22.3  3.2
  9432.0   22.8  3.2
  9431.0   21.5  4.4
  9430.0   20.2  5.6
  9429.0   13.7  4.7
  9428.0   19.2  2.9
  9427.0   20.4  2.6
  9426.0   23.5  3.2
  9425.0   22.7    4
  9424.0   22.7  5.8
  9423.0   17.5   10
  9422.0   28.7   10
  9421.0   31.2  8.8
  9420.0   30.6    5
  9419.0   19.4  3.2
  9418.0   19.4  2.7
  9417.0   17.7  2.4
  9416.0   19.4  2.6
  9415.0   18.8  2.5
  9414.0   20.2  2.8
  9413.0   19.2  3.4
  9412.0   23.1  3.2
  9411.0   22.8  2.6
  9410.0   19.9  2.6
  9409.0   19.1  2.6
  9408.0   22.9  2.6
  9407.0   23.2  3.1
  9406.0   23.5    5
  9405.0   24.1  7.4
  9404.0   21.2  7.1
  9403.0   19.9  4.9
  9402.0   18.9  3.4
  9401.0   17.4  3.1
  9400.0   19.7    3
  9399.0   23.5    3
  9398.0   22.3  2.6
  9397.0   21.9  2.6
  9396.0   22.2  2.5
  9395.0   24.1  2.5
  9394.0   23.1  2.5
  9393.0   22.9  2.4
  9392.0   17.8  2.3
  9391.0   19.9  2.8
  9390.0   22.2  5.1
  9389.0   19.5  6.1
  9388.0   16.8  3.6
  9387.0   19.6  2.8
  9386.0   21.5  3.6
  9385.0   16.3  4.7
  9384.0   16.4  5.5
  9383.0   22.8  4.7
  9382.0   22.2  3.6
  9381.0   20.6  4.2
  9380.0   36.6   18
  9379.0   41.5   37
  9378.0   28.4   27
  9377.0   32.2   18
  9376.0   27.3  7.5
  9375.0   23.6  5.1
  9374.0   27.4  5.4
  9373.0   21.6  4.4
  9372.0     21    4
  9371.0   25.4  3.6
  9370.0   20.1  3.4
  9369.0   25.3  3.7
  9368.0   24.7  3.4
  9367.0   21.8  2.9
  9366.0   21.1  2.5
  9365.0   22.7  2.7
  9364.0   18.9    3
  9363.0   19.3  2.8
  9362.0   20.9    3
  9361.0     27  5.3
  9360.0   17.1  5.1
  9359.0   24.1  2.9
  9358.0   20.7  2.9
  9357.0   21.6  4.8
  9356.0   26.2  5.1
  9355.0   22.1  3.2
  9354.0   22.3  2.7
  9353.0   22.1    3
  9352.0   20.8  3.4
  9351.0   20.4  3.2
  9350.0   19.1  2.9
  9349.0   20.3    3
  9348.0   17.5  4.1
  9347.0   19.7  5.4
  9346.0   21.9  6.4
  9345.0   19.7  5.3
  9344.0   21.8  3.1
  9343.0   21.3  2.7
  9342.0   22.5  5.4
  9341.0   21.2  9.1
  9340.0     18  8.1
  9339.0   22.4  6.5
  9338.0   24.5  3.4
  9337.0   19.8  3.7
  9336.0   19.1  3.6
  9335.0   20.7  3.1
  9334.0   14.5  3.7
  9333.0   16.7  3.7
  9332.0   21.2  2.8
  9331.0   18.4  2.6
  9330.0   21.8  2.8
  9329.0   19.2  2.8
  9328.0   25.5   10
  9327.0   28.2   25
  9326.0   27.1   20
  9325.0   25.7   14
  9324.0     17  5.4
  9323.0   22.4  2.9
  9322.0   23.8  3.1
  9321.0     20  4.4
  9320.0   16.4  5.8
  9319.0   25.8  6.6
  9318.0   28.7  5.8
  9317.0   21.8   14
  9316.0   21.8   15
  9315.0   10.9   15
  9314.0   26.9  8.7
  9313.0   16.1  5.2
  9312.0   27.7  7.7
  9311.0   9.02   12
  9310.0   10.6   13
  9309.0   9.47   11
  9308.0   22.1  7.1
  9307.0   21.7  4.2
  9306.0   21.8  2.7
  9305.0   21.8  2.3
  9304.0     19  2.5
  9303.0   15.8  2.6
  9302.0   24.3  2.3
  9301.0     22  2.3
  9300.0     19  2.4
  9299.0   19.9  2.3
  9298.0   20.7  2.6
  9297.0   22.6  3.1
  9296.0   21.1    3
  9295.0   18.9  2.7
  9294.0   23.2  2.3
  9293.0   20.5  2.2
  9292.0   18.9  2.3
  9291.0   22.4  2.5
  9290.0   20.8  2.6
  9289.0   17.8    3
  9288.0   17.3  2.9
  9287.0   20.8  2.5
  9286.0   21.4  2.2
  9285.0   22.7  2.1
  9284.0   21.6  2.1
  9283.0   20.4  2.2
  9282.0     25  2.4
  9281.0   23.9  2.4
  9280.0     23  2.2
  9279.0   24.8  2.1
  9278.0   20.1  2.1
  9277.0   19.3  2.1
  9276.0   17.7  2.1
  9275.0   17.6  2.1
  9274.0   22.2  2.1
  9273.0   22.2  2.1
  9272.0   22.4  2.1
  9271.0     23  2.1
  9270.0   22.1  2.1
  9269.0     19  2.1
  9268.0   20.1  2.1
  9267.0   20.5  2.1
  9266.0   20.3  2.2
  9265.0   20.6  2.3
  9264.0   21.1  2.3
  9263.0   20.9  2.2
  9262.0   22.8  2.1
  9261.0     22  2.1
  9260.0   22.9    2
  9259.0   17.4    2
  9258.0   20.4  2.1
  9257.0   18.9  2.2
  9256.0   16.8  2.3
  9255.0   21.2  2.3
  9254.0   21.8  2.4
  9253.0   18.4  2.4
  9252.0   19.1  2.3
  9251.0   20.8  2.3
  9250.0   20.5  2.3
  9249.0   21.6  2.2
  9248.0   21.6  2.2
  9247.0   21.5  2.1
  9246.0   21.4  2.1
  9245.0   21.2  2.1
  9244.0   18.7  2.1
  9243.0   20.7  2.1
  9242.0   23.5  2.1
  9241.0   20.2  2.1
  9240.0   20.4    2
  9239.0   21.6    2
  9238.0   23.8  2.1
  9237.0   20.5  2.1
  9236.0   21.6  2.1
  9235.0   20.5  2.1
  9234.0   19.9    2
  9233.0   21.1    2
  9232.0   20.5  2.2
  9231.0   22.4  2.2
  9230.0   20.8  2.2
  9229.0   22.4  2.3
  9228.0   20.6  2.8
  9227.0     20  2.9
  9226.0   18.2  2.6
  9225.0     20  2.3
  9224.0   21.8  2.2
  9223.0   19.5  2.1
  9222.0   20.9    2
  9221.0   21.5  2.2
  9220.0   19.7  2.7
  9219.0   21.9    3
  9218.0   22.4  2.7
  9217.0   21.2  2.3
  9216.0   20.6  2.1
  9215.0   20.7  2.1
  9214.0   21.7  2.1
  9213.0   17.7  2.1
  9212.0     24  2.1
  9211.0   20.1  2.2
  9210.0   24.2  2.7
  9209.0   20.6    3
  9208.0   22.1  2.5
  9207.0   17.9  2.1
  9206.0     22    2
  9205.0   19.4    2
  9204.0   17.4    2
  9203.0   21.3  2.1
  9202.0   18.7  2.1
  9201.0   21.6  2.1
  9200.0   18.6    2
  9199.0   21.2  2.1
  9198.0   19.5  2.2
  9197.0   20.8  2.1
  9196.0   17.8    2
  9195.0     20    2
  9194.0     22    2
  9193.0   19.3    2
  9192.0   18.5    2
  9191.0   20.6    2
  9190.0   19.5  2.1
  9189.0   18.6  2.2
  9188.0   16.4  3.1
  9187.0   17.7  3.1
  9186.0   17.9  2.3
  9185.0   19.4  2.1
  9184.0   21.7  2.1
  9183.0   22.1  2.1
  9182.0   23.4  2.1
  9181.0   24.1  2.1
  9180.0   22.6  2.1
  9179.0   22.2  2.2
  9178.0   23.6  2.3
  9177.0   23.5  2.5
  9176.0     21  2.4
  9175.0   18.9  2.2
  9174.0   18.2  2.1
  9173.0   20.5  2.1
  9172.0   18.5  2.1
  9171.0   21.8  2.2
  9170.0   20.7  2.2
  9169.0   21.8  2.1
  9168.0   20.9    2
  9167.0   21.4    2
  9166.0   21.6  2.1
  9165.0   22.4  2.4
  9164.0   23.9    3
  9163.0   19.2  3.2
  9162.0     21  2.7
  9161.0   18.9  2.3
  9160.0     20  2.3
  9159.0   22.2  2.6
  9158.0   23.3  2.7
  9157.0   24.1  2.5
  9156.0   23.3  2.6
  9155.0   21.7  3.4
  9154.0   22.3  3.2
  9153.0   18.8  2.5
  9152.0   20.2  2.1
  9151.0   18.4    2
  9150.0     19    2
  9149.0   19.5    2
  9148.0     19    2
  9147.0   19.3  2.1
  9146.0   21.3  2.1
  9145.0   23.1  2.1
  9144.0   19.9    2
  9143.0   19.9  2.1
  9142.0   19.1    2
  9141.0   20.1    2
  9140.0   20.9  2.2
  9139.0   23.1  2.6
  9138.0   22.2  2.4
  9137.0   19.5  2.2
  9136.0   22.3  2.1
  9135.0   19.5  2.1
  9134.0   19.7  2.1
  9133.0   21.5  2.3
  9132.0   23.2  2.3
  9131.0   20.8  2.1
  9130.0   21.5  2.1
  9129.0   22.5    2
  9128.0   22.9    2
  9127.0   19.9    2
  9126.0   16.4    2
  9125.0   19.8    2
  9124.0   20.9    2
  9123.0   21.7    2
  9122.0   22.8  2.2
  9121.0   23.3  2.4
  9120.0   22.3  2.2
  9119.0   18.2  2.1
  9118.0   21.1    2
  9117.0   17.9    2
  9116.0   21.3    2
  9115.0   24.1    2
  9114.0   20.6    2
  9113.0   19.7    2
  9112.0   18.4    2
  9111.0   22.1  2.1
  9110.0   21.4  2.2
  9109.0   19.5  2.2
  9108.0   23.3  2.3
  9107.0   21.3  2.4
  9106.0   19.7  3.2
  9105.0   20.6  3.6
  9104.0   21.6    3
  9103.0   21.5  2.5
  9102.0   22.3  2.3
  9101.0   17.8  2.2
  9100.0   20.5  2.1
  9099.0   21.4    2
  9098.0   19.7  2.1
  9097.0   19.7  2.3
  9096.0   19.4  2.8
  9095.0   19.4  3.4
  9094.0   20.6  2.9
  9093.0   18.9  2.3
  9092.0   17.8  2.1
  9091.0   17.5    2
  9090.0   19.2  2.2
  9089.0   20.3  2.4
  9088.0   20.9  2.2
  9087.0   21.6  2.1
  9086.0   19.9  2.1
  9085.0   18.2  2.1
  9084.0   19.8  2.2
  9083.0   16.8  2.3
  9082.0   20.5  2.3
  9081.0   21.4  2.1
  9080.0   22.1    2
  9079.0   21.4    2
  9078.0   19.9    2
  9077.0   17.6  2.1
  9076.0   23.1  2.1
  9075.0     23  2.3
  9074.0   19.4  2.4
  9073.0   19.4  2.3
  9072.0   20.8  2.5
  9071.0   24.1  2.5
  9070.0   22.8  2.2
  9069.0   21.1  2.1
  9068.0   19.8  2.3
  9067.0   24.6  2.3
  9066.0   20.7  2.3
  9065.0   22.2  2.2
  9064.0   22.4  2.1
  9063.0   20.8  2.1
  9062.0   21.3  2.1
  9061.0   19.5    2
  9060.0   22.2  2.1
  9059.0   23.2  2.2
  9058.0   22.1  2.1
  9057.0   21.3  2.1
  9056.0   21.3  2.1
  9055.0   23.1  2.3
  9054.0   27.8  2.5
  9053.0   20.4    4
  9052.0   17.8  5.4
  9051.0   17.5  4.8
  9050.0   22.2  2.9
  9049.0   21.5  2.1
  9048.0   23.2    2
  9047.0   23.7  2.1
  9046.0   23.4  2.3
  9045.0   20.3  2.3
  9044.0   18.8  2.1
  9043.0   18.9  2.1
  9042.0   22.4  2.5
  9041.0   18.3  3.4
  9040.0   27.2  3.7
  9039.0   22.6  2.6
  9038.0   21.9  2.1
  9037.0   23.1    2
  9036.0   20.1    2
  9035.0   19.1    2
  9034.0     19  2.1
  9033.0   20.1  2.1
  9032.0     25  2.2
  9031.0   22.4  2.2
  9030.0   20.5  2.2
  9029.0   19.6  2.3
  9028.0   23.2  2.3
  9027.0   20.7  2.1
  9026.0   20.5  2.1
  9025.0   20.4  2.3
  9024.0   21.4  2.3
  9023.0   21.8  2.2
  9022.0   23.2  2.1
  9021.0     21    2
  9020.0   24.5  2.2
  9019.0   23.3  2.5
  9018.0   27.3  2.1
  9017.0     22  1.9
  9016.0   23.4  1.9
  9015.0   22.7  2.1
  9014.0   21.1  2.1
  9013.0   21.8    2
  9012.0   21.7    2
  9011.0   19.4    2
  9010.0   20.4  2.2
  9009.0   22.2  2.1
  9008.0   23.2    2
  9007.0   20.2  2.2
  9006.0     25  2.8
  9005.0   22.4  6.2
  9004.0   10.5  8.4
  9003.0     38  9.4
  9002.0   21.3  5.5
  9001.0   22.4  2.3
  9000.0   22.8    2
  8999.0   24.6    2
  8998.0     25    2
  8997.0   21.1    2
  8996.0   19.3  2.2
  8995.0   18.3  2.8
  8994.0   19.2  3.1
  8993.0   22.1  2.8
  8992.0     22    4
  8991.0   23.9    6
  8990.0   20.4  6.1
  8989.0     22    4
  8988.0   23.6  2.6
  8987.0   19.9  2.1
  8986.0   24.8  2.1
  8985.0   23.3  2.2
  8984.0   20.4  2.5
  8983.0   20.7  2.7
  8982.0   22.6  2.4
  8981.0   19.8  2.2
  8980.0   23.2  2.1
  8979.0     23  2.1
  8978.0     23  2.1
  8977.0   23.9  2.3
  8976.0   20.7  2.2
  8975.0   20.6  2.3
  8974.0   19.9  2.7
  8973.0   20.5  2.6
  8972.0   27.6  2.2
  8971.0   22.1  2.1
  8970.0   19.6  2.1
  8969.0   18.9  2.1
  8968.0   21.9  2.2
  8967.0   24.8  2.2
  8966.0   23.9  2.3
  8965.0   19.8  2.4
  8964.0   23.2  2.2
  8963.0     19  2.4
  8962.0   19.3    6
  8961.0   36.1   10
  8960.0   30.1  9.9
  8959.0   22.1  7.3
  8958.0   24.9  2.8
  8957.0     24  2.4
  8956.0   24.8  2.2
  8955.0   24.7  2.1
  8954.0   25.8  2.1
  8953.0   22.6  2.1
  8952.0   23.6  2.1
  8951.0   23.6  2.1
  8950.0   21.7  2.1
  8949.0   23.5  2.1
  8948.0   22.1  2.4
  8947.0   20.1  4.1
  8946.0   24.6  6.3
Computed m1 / 0.19 mag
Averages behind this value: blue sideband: 21.8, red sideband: 22.4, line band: 18.6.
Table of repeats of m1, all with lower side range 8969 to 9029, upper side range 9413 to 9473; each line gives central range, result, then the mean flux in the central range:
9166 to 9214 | 0.08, 20.5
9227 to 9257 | 0.06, 20.8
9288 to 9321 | 0.11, 19.9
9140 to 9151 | 0.11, 20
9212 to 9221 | 0.05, 21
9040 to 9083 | 0.03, 21.4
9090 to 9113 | 0.10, 20.2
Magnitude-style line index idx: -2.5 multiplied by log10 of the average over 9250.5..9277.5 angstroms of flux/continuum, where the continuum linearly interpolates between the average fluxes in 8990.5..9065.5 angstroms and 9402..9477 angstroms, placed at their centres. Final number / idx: 0.077 mag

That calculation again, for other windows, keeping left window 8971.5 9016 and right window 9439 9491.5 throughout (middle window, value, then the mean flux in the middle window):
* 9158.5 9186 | 0.019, 21.3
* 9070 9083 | 0.046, 21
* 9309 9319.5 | 0.098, 19.4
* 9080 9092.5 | 0.118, 19.6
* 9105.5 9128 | 0.051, 20.8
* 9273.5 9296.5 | 0.022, 20.9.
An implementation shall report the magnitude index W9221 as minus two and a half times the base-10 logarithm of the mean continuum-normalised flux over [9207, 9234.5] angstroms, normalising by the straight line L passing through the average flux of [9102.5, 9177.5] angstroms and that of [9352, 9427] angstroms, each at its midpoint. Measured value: 0.02 mag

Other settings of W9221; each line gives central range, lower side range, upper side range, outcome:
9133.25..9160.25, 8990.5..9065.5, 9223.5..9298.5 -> 0.03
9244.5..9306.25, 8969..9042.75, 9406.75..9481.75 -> 0.04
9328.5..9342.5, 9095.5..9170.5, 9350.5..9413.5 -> 0.11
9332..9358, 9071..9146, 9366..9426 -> 0.08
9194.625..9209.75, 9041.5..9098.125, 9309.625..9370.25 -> 0.05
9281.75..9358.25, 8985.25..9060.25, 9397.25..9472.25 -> 0.06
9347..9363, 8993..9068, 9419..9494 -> 0.00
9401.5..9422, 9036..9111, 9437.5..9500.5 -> -0.04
